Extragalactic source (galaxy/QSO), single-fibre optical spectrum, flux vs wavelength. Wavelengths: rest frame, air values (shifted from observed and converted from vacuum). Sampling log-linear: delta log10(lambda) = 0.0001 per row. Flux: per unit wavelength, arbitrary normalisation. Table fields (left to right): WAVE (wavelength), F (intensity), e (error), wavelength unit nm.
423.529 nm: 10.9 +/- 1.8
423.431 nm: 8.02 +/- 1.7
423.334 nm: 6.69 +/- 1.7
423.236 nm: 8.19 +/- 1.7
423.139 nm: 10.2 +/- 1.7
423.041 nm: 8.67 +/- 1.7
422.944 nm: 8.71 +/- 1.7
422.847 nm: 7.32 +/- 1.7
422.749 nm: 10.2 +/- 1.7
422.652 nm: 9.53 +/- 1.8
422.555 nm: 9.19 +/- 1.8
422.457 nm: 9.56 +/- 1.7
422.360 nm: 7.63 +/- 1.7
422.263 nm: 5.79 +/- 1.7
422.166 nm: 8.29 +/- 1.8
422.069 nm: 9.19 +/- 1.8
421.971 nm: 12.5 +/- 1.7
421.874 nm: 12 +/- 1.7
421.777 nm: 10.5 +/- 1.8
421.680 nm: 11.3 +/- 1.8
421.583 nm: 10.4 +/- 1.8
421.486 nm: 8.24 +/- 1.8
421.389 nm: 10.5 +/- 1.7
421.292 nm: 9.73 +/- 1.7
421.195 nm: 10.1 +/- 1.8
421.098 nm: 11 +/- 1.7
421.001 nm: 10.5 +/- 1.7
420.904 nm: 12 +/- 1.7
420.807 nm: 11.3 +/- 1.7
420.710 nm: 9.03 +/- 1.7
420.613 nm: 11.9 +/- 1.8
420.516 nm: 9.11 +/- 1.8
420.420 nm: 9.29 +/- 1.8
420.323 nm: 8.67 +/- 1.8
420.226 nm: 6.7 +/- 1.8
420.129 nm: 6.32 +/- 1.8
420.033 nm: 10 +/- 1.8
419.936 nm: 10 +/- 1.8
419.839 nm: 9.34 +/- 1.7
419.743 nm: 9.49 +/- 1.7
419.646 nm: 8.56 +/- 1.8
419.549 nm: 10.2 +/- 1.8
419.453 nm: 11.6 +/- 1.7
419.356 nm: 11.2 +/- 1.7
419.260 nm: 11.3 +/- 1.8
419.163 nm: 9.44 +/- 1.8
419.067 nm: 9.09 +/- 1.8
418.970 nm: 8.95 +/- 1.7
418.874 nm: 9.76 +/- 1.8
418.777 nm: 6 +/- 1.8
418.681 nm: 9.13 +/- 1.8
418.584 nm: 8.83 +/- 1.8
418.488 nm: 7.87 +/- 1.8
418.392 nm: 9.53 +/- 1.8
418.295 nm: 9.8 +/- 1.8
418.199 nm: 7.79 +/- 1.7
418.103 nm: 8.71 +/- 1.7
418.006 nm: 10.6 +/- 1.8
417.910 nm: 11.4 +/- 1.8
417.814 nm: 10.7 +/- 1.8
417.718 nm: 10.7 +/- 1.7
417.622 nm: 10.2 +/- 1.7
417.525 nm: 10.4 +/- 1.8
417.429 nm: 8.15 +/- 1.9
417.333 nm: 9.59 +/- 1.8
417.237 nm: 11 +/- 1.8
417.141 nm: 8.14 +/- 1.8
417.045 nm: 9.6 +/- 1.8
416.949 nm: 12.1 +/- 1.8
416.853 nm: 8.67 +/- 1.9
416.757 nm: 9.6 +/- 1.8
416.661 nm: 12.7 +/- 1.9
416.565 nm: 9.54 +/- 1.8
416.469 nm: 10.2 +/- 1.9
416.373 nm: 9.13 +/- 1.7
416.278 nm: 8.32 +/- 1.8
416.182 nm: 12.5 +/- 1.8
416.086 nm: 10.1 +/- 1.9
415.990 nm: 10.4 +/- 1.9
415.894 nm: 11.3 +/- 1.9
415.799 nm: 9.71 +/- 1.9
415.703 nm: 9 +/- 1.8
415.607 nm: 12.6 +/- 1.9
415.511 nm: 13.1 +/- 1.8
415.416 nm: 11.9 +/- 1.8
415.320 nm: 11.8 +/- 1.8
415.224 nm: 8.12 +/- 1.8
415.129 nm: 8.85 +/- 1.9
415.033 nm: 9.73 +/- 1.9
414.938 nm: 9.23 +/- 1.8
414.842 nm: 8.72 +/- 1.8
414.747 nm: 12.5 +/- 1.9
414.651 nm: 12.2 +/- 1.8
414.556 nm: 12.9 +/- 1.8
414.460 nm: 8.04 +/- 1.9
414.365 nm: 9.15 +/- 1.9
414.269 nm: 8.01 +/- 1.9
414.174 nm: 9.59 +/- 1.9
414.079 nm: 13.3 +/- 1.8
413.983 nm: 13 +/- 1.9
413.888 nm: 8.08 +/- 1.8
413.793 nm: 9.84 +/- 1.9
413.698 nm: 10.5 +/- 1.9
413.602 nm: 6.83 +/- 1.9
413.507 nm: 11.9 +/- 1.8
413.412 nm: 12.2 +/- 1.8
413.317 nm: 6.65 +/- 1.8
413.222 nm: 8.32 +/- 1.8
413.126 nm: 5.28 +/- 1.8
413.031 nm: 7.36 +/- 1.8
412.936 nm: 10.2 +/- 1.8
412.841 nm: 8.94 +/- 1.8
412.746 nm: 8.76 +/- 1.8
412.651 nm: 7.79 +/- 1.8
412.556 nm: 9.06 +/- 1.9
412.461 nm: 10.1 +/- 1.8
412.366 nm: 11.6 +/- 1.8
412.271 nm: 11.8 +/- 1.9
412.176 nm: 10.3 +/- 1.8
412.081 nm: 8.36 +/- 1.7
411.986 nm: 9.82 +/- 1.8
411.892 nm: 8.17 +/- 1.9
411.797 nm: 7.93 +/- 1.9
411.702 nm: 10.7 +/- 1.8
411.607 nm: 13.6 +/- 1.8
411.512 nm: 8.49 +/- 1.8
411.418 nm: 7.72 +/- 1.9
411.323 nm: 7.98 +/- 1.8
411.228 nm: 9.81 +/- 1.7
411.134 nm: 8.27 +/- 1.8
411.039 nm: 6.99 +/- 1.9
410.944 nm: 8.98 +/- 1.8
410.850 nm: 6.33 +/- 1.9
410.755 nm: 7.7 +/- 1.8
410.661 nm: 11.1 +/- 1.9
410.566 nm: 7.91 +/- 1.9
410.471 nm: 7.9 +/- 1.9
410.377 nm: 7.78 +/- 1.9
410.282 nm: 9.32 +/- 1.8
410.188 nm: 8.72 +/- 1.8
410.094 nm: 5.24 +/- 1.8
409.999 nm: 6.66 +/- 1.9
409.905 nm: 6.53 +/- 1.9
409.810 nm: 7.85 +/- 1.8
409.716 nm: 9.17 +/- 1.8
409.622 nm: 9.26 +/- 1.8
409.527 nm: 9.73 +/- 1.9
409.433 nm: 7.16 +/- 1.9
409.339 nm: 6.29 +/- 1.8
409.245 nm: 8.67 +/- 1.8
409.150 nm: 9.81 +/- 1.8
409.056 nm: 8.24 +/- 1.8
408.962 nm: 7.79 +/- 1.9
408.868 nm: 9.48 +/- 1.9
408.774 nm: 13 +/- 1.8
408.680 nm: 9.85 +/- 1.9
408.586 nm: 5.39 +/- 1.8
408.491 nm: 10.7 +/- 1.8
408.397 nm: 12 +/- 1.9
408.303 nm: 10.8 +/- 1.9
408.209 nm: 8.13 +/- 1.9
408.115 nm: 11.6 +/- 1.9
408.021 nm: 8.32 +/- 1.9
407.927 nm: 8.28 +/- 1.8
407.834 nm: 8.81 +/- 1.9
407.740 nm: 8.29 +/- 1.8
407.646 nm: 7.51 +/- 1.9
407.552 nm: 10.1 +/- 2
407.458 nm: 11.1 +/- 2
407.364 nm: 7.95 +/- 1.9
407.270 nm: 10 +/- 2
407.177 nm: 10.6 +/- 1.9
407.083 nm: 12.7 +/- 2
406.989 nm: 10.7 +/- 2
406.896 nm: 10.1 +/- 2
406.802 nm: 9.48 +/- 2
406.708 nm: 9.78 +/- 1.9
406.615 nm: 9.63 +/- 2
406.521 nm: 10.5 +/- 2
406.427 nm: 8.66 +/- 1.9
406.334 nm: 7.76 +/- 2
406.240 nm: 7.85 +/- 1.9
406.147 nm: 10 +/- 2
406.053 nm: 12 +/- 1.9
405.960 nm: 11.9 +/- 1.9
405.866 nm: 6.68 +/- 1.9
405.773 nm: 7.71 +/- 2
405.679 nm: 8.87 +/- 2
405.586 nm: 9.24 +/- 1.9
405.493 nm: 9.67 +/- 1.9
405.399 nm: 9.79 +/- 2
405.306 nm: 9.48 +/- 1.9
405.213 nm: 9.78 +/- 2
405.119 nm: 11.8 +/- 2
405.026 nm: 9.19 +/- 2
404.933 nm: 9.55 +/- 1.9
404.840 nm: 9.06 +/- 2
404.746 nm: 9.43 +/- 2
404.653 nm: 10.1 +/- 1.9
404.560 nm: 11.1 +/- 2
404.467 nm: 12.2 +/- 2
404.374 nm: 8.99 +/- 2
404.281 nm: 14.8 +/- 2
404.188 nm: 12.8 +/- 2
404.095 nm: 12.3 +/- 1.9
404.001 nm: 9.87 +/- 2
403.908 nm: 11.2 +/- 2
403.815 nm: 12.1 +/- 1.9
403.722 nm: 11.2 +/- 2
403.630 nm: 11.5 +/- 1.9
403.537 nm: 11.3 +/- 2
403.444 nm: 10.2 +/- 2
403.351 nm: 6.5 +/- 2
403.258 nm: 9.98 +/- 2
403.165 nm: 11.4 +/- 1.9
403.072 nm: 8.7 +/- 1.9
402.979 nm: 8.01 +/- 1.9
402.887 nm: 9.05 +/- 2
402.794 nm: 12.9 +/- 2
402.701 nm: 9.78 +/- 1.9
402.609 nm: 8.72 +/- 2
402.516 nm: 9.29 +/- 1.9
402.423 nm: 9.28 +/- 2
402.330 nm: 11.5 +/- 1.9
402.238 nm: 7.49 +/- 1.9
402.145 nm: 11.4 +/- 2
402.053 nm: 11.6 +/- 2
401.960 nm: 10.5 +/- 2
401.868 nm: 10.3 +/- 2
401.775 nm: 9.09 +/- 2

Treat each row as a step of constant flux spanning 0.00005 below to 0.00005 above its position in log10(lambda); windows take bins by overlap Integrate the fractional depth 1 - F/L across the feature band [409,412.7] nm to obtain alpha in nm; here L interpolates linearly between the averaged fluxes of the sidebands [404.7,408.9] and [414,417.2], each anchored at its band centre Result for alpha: 0.47 nm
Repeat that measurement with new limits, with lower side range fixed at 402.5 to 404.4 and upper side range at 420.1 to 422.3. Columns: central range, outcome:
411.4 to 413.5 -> 0.18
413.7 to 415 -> -0.03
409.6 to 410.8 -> 0.26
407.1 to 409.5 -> 0.26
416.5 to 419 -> 0.09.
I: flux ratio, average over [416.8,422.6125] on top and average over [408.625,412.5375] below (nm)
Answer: 1.1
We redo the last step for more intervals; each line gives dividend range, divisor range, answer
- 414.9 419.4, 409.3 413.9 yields 1.14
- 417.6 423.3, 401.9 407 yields 0.95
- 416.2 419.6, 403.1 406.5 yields 0.96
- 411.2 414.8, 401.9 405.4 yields 0.93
